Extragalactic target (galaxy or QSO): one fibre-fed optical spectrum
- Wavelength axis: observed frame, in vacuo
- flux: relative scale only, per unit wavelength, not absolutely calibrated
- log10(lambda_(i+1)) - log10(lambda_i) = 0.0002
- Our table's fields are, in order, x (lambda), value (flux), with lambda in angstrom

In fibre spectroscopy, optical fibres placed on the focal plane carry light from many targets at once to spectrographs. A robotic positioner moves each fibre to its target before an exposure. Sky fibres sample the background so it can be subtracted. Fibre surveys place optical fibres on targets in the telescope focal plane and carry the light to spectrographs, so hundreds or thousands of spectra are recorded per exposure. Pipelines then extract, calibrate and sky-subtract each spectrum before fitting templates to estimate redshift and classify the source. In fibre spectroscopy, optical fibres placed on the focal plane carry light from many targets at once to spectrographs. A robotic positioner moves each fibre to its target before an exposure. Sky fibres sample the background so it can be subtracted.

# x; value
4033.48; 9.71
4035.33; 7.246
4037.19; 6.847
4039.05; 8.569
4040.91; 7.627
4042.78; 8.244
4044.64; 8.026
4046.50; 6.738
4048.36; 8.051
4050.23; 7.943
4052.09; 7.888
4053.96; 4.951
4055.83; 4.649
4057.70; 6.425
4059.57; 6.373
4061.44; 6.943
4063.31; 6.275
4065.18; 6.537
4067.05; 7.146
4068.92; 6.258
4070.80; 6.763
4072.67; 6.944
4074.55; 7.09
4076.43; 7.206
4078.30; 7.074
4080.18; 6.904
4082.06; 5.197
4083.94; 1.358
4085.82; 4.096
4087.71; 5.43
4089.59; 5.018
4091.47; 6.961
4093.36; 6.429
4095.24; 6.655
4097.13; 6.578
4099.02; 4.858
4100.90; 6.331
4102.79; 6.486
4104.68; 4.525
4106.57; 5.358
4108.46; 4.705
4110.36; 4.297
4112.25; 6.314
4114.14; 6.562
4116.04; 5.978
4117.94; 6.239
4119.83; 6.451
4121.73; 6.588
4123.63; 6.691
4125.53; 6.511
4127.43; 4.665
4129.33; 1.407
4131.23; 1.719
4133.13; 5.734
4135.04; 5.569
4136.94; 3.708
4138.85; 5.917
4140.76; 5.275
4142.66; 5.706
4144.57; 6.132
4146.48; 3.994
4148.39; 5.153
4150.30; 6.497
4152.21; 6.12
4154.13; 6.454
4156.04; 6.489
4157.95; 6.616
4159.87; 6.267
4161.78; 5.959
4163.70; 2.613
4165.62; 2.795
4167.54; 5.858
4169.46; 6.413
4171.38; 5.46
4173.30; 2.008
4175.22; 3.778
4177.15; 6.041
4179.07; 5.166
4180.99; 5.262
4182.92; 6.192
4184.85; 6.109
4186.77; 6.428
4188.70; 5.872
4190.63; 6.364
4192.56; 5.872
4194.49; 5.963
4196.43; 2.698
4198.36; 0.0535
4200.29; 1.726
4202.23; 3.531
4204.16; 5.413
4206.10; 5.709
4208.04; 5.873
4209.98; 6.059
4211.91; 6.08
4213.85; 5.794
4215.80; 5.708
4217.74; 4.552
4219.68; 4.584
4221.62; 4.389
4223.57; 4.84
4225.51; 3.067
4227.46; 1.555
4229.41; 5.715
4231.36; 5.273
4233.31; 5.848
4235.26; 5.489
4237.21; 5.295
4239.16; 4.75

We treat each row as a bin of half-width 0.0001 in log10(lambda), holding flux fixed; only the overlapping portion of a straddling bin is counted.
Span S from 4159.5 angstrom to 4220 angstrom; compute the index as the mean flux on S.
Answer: 4.94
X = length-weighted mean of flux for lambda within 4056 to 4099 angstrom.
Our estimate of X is 6.11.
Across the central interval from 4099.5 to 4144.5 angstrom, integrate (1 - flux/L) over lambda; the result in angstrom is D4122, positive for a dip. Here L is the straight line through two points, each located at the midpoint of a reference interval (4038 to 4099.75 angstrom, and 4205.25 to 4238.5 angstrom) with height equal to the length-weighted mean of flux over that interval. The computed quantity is 4.7 angstrom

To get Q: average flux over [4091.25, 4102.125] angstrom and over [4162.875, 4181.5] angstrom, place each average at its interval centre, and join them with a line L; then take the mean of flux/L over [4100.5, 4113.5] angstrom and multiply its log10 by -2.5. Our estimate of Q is 0.12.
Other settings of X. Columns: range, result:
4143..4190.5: 5.42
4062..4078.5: 6.81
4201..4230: 4.82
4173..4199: 4.97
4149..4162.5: 6.32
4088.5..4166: 5.49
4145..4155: 5.66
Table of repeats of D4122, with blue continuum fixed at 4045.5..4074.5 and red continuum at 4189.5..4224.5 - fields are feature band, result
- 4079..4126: 3.1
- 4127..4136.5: 3.2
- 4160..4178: 2.1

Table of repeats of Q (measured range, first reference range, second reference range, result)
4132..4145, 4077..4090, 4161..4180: -0.126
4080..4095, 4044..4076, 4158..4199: 0.224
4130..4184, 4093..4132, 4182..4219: 0.023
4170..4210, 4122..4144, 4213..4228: -0.062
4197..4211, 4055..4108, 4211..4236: 0.228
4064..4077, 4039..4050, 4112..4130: 0.046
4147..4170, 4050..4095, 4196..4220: -0.095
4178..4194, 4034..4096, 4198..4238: -0.170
